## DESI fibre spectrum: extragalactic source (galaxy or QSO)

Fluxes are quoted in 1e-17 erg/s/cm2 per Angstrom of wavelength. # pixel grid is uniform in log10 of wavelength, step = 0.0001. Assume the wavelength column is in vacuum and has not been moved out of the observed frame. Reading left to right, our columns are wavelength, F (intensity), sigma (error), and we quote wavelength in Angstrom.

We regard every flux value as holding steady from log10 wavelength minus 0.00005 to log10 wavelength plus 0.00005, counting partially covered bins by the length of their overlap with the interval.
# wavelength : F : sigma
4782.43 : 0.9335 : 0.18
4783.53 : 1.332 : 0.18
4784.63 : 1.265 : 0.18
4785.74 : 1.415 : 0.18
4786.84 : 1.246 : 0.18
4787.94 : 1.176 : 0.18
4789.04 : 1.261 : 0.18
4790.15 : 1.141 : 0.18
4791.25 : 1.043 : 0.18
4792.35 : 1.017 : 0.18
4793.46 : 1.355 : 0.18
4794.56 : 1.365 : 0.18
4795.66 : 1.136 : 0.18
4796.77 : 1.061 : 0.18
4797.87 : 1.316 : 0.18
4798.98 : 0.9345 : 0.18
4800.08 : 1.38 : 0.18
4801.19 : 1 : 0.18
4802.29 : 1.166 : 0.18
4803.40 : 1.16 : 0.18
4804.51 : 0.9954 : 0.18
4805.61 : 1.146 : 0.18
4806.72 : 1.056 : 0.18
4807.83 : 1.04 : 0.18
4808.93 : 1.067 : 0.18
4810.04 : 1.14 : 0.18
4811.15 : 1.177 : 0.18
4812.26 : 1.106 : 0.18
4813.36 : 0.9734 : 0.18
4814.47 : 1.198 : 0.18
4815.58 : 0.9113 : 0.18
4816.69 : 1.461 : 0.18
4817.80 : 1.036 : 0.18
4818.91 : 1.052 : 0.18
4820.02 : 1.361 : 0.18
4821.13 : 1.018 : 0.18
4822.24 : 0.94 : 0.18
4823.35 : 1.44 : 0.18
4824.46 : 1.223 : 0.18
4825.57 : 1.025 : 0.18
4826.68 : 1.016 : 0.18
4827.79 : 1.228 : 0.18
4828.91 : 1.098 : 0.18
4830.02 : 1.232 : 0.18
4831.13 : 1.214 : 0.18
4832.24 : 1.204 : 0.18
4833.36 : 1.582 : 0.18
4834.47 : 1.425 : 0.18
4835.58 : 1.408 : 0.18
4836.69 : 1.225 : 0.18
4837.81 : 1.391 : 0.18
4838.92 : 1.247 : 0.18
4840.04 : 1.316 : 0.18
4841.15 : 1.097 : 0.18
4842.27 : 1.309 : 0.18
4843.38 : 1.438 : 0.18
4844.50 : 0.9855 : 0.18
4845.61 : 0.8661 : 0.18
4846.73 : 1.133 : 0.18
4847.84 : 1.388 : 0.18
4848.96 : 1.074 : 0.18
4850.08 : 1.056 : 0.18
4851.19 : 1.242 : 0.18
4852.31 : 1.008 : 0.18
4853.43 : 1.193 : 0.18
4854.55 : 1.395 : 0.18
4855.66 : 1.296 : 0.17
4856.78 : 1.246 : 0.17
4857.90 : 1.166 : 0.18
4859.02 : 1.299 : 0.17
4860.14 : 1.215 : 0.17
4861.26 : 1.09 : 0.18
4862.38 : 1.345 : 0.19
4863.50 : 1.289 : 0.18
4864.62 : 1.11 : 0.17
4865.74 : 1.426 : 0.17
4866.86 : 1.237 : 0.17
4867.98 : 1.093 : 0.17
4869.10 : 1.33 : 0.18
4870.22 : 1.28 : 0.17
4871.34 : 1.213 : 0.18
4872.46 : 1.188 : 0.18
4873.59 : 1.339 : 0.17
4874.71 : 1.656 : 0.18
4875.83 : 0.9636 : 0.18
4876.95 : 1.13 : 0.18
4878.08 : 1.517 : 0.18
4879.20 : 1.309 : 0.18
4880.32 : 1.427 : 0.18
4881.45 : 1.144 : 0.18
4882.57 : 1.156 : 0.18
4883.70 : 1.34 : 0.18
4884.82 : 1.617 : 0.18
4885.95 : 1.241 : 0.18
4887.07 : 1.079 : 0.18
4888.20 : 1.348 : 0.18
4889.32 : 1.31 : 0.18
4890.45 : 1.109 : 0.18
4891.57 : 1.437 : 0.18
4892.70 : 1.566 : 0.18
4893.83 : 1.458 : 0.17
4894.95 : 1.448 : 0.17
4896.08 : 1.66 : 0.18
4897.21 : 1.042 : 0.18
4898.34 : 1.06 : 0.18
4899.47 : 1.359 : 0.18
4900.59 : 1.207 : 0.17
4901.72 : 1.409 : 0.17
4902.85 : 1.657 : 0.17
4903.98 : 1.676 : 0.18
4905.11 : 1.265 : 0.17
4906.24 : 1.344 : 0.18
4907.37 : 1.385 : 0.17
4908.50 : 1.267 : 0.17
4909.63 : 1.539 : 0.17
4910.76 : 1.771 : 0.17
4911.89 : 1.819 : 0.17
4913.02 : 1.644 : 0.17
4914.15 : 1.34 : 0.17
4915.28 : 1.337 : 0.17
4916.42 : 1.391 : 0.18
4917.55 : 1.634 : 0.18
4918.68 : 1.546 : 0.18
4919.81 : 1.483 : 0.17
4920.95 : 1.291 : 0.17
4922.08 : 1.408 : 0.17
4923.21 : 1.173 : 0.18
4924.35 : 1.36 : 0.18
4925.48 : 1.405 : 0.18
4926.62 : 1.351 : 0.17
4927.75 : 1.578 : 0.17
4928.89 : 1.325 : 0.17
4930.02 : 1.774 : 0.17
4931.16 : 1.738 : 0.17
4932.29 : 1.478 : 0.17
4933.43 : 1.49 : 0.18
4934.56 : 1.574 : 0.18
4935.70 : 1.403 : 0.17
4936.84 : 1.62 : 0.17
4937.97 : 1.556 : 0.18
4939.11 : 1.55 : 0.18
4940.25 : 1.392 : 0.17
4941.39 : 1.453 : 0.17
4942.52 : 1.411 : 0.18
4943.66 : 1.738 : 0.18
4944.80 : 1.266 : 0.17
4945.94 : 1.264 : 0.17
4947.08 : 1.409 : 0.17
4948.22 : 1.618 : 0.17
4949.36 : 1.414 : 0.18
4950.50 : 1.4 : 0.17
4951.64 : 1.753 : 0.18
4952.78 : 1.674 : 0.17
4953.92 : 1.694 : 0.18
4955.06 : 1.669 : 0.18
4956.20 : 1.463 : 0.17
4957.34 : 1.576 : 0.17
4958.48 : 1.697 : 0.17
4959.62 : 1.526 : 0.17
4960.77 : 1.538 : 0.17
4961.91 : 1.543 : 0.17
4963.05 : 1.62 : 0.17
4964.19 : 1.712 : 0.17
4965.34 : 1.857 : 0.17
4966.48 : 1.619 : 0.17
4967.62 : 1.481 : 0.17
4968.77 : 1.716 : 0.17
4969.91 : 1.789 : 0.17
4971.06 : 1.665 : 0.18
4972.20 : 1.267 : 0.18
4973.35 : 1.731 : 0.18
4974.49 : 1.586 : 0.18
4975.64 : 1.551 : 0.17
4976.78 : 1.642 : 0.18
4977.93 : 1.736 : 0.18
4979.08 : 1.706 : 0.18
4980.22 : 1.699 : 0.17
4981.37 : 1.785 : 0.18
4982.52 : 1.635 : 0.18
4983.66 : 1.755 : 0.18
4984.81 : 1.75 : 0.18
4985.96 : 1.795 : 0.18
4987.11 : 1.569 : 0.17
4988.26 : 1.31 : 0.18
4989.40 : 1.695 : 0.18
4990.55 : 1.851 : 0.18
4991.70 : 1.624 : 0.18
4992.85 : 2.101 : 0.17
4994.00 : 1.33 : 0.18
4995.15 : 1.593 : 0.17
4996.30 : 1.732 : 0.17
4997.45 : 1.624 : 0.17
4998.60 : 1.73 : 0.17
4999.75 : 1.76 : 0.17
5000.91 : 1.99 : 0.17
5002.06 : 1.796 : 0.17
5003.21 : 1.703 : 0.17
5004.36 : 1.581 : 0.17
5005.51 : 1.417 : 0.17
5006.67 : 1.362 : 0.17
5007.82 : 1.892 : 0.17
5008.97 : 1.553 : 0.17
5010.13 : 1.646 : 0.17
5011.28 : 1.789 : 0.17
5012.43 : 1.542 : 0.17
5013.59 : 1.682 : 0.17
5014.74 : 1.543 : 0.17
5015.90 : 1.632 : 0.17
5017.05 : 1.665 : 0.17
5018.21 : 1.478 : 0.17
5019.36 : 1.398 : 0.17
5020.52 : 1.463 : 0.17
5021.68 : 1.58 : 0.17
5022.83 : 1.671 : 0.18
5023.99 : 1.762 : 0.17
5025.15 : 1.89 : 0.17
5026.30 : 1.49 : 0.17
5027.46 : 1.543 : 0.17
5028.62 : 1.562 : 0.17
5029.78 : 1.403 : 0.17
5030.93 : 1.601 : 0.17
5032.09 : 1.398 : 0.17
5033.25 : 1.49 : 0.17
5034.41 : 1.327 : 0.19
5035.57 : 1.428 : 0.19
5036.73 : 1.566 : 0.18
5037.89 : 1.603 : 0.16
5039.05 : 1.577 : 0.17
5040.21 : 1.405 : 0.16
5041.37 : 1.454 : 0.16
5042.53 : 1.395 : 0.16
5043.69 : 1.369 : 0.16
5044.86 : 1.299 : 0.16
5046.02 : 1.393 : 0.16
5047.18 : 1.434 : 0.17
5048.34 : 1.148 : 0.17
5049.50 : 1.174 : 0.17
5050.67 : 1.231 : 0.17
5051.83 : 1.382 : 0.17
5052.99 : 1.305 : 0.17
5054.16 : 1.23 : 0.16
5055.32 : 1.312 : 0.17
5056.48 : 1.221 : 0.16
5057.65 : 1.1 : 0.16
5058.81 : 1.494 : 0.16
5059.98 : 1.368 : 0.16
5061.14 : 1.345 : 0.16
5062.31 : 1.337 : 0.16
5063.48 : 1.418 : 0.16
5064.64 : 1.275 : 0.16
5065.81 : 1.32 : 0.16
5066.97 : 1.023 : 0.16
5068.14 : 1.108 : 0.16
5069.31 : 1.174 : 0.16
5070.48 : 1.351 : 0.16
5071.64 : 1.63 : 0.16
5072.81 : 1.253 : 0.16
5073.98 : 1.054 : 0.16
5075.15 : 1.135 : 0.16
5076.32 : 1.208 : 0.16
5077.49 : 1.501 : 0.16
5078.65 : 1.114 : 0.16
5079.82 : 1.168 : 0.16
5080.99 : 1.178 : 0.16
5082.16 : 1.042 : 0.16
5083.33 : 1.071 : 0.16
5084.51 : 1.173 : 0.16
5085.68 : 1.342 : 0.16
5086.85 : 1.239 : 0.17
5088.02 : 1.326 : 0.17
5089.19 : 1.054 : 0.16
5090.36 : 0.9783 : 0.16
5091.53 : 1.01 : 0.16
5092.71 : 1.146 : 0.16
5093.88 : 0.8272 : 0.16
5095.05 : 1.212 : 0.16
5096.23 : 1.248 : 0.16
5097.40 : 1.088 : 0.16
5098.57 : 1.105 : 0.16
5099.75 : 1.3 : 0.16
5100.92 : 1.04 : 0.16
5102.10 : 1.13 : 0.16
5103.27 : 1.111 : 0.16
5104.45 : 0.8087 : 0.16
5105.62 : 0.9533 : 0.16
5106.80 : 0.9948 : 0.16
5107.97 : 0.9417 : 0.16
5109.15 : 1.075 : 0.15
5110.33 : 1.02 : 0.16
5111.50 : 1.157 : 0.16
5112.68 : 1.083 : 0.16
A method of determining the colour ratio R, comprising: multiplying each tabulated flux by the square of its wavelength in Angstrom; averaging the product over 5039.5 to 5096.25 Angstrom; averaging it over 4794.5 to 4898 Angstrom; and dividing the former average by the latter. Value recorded 1.11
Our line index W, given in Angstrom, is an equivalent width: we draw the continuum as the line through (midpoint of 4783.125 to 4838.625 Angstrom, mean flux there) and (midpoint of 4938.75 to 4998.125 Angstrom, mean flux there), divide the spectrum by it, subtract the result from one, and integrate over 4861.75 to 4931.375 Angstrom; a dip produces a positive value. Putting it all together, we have 2.0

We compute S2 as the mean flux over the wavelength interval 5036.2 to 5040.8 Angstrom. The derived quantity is 1.54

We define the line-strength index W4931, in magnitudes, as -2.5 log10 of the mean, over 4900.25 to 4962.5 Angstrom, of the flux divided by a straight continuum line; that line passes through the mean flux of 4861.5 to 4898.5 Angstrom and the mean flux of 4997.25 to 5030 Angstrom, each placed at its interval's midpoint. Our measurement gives -0.05 mag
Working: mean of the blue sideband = 1.3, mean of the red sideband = 1.63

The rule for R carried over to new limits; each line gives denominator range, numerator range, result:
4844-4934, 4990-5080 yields 1.16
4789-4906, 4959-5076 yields 1.32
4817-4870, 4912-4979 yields 1.32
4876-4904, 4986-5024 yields 1.28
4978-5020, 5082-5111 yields 0.68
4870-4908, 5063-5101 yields 0.96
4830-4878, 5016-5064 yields 1.24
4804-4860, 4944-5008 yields 1.46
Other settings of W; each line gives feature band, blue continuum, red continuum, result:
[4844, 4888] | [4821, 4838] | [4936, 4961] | 2.96 Angstrom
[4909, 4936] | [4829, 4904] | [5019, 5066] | -3.49 Angstrom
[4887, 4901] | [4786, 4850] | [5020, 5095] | -1.15 Angstrom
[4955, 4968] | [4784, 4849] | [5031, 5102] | -3.99 Angstrom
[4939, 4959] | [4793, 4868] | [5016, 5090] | -3.83 Angstrom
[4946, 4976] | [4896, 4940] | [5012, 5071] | -3.13 Angstrom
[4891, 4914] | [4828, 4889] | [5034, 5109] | -3.70 Angstrom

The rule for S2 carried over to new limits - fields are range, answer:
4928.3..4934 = 1.56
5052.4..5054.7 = 1.27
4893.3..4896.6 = 1.52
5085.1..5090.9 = 1.19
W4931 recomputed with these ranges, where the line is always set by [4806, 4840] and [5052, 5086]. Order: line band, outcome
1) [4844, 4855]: 0.06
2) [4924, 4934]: -0.23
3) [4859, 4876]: -0.06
